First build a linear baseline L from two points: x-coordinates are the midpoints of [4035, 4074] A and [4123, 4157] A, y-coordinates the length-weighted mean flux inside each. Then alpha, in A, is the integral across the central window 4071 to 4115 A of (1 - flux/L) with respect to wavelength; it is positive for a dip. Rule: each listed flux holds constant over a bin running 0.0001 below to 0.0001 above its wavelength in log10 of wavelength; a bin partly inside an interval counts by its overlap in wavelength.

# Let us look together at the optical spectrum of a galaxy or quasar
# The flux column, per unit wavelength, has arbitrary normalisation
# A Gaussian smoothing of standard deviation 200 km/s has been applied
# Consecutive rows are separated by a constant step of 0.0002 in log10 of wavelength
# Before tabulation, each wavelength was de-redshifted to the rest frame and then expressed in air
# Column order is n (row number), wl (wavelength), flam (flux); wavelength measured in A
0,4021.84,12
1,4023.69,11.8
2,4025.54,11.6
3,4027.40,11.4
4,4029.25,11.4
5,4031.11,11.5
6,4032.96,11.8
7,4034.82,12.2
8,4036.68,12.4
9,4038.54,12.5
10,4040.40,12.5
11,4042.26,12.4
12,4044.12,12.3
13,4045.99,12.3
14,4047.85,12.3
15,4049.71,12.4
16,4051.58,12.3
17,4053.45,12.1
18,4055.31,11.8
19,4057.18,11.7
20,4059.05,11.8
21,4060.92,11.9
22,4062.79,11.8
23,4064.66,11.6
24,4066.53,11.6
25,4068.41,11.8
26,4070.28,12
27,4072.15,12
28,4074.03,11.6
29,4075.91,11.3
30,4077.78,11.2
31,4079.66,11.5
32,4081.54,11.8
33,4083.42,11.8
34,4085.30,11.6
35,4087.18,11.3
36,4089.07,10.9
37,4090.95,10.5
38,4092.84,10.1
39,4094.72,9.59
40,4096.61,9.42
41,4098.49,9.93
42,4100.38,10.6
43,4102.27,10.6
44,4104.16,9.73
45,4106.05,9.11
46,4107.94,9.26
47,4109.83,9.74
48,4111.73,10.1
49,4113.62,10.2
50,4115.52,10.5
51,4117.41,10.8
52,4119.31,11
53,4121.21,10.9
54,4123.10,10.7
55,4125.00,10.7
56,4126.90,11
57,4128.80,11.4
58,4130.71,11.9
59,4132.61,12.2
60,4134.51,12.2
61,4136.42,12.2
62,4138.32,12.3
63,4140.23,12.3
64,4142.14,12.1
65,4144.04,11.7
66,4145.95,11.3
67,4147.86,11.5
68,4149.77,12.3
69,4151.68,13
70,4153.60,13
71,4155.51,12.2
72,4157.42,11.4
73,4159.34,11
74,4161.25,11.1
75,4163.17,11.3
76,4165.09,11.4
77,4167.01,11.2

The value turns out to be 5.1 A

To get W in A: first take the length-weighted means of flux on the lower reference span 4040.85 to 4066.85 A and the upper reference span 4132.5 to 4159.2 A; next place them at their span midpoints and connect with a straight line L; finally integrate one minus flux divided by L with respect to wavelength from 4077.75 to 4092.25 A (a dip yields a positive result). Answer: 0.9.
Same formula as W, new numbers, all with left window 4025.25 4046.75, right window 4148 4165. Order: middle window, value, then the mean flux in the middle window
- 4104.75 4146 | 2.93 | 11.1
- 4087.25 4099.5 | 1.83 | 10.2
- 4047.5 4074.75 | 0.21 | 11.9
